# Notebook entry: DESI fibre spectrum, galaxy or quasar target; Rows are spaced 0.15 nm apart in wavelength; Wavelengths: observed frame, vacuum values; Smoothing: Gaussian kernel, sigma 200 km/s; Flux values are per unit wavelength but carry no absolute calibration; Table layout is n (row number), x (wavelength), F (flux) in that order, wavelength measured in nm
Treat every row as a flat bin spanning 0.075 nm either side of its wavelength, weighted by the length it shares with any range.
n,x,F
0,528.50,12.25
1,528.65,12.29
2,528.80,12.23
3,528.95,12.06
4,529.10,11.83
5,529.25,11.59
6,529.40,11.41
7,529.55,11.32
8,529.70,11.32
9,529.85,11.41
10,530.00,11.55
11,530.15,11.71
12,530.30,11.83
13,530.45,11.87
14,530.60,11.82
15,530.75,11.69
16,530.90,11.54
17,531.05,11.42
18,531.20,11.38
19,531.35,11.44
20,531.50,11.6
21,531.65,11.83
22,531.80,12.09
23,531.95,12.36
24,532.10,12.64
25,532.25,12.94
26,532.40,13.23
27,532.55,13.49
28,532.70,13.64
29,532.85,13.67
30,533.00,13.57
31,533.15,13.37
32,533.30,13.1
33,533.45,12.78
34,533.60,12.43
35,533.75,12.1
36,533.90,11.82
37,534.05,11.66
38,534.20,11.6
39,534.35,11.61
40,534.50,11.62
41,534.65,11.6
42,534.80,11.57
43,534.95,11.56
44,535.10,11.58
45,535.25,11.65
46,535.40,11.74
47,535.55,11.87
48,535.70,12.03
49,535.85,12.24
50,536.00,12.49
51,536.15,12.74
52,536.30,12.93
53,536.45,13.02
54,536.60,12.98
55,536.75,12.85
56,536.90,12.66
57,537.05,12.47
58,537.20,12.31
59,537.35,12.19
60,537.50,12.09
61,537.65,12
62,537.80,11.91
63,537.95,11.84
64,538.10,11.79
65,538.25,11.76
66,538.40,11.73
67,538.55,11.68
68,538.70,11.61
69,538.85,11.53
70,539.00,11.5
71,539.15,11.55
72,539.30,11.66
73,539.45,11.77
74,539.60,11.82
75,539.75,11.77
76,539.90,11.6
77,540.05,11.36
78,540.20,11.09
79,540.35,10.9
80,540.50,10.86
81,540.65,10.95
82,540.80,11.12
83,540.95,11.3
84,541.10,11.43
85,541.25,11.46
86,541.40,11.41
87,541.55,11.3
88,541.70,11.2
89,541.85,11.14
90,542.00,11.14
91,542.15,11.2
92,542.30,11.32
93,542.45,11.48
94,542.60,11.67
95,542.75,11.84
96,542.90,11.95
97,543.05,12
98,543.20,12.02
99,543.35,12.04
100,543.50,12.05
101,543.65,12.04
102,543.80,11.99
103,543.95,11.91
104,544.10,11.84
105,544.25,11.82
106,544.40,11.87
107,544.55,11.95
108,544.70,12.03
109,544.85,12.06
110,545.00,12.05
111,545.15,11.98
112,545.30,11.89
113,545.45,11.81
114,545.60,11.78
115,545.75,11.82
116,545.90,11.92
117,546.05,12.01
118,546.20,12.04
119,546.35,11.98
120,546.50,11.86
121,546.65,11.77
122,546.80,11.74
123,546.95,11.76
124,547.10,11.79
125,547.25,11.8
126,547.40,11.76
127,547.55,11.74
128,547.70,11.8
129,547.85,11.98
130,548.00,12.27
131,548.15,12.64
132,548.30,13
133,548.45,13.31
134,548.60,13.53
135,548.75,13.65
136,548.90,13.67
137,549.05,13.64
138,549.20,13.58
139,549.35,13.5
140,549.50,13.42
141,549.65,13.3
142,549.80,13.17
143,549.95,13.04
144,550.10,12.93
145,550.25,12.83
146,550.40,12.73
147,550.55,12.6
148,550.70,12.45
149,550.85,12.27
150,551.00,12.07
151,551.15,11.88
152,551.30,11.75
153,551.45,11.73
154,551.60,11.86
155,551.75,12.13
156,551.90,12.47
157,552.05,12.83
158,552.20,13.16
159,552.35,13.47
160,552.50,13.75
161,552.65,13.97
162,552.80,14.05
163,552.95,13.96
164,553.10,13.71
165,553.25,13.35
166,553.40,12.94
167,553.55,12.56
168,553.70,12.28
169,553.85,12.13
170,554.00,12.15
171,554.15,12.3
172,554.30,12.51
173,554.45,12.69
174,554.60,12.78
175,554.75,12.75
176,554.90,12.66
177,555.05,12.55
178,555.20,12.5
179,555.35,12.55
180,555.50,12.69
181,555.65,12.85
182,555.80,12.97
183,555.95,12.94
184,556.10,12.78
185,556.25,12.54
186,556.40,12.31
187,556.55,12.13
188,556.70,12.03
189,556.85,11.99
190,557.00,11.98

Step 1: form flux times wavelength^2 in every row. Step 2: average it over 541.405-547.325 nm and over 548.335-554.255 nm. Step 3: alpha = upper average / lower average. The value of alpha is 1.1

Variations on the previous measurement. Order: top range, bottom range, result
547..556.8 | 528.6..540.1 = 1.13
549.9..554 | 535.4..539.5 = 1.11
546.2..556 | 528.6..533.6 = 1.12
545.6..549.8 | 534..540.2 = 1.09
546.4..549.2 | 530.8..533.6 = 1.05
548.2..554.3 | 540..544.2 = 1.16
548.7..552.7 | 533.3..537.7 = 1.12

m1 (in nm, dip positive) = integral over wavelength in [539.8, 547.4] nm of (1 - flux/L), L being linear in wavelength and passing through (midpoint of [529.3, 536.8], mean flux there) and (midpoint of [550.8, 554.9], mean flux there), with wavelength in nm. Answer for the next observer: 0.48 nm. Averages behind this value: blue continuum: 12.2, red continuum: 12.7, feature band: 11.7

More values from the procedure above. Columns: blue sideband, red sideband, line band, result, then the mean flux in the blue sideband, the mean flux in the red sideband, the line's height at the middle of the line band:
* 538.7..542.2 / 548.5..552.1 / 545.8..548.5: 0.06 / 11.4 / 12.8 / 12.3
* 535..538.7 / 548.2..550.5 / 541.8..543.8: 0.16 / 12.2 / 13.3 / 12.7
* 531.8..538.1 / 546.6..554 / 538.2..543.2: 0.42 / 12.4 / 12.7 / 12.5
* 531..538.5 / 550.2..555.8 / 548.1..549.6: -0.10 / 12.3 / 12.7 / 12.6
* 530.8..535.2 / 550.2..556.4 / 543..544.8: 0.08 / 12.2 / 12.7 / 12.5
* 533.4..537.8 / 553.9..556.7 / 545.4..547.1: 0.07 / 12.1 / 12.6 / 12.4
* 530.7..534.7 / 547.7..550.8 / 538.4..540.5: 0.18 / 12.3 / 13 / 12.6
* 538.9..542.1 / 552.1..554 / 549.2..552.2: 0.06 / 11.3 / 13.2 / 12.9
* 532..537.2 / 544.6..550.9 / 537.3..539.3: 0.11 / 12.4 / 12.4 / 12.4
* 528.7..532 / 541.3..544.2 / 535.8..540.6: -0.12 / 11.7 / 11.7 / 11.7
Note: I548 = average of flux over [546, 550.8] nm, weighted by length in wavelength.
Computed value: 12.6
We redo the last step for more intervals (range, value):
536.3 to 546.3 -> 11.8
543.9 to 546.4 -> 11.9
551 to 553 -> 12.8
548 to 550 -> 13.3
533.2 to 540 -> 12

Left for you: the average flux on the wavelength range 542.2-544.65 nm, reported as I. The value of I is 11.9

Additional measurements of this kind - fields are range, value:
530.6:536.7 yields 12.3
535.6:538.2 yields 12.4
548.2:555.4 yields 12.9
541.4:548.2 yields 11.8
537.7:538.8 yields 11.8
